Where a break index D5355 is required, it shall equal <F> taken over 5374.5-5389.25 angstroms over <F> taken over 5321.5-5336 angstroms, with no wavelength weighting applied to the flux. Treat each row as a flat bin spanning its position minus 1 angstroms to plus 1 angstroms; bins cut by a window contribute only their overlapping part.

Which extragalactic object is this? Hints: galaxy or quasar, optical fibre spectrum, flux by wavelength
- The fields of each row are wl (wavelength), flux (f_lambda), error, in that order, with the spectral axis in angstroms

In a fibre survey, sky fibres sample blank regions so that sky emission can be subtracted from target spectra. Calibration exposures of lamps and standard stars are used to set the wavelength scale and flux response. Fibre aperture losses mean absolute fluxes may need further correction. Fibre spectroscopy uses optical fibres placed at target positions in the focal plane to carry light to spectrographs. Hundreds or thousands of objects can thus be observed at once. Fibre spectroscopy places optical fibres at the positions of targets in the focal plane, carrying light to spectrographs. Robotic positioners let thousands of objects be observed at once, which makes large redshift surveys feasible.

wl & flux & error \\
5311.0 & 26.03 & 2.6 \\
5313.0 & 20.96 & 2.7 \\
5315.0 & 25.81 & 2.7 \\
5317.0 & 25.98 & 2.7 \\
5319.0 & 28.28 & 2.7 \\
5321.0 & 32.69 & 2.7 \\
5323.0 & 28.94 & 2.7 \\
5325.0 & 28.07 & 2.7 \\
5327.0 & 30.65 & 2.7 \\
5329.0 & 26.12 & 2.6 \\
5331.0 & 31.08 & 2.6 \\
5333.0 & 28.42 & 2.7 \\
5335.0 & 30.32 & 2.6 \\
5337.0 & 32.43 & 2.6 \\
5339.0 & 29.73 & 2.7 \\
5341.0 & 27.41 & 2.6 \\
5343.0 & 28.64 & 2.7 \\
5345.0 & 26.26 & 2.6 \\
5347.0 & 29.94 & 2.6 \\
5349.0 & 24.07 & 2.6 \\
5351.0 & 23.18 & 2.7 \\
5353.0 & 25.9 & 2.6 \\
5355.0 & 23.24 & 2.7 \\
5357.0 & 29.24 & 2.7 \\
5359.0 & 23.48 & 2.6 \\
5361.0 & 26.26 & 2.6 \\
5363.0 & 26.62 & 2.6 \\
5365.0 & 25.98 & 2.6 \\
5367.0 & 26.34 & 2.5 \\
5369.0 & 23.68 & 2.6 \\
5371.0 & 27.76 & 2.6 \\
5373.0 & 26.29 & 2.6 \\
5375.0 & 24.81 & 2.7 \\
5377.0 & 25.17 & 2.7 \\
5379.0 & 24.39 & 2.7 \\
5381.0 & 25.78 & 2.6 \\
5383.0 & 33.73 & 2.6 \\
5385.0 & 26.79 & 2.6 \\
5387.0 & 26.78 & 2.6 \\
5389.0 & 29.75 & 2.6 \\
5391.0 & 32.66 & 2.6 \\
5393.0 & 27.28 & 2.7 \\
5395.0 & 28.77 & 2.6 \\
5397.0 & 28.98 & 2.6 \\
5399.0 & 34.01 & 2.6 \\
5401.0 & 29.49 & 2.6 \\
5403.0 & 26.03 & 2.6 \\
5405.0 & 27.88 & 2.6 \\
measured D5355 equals 0.9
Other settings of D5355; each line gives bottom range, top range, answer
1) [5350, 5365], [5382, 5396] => 1.15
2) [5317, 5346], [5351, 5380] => 0.88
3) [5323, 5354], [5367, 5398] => 0.98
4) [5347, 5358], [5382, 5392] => 1.17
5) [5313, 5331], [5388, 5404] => 1.06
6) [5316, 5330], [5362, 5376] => 0.90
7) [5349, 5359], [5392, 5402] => 1.19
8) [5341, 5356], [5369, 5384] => 1.02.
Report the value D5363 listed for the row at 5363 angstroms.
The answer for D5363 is 26.62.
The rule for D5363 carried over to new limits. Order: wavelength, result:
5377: 25.17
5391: 32.66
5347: 29.94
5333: 28.42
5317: 25.98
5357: 29.24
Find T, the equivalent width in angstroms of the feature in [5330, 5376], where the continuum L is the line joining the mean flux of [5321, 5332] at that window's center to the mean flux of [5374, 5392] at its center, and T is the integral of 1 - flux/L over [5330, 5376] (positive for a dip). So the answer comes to 2.6 angstroms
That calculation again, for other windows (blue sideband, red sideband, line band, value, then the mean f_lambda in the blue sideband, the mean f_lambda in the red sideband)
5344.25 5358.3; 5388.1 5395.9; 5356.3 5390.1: 1.5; 25.9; 29.6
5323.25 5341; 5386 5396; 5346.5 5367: 2.5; 29.5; 29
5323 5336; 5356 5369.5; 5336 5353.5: 0.1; 29.1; 26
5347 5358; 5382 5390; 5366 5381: 1.3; 25.6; 29.3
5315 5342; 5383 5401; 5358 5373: 1.9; 29.1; 29.6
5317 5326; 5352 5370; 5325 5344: -0.9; 29.1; 25.6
